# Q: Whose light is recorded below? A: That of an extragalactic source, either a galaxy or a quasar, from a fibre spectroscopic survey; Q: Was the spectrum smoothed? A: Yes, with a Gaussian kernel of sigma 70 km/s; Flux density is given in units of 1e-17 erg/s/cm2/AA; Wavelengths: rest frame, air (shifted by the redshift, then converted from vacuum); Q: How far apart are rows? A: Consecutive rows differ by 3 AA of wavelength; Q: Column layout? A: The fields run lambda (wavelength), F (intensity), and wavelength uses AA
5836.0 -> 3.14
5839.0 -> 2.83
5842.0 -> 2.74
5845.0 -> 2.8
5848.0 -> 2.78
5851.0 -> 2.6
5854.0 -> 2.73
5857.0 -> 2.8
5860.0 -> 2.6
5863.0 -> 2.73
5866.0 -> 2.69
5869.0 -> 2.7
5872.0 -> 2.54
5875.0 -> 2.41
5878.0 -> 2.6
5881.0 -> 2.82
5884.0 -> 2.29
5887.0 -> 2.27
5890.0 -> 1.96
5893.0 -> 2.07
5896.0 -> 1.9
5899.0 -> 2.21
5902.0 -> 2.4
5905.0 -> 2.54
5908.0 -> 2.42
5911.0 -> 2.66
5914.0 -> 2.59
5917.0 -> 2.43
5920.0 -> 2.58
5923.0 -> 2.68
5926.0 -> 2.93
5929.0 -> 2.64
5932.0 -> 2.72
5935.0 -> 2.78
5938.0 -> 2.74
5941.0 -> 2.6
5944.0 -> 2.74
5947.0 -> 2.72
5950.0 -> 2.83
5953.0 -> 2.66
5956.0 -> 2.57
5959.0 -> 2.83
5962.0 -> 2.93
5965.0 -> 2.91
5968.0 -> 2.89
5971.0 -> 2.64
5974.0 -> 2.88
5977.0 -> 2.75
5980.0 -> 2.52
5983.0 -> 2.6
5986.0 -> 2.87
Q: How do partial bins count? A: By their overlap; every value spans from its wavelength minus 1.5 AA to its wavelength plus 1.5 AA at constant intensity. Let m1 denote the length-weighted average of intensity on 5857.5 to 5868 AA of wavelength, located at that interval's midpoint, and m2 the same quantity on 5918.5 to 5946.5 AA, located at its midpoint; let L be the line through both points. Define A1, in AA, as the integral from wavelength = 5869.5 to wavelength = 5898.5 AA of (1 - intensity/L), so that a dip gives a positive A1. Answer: 4.0 AA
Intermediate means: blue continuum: 2.69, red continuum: 2.71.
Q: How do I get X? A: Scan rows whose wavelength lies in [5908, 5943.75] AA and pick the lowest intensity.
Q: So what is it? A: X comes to 2.42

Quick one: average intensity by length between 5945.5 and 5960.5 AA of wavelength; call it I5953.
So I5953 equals 2.72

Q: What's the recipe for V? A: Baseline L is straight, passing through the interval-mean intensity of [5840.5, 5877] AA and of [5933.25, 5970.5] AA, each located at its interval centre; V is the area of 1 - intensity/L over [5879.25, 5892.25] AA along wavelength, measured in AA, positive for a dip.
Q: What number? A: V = 1.8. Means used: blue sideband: 2.68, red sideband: 2.76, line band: 2.32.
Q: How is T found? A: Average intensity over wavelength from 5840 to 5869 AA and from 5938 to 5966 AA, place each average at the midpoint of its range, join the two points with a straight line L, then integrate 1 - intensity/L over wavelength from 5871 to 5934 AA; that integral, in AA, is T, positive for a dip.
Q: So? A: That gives 6.30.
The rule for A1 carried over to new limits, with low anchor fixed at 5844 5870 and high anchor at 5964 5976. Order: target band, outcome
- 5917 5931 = 0.5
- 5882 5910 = 5.1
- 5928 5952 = 0.6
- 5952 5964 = 0.2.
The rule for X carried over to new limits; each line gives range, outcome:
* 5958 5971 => 2.64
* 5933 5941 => 2.6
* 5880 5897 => 1.9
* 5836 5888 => 2.27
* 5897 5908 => 2.21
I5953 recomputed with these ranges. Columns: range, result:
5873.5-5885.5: 2.53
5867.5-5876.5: 2.55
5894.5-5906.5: 2.26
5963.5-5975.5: 2.83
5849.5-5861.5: 2.68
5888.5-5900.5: 2.03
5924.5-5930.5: 2.79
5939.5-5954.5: 2.71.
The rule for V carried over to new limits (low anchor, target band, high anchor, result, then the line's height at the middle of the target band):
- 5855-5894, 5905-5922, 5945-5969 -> 0.6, 2.64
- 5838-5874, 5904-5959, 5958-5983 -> 1.9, 2.76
